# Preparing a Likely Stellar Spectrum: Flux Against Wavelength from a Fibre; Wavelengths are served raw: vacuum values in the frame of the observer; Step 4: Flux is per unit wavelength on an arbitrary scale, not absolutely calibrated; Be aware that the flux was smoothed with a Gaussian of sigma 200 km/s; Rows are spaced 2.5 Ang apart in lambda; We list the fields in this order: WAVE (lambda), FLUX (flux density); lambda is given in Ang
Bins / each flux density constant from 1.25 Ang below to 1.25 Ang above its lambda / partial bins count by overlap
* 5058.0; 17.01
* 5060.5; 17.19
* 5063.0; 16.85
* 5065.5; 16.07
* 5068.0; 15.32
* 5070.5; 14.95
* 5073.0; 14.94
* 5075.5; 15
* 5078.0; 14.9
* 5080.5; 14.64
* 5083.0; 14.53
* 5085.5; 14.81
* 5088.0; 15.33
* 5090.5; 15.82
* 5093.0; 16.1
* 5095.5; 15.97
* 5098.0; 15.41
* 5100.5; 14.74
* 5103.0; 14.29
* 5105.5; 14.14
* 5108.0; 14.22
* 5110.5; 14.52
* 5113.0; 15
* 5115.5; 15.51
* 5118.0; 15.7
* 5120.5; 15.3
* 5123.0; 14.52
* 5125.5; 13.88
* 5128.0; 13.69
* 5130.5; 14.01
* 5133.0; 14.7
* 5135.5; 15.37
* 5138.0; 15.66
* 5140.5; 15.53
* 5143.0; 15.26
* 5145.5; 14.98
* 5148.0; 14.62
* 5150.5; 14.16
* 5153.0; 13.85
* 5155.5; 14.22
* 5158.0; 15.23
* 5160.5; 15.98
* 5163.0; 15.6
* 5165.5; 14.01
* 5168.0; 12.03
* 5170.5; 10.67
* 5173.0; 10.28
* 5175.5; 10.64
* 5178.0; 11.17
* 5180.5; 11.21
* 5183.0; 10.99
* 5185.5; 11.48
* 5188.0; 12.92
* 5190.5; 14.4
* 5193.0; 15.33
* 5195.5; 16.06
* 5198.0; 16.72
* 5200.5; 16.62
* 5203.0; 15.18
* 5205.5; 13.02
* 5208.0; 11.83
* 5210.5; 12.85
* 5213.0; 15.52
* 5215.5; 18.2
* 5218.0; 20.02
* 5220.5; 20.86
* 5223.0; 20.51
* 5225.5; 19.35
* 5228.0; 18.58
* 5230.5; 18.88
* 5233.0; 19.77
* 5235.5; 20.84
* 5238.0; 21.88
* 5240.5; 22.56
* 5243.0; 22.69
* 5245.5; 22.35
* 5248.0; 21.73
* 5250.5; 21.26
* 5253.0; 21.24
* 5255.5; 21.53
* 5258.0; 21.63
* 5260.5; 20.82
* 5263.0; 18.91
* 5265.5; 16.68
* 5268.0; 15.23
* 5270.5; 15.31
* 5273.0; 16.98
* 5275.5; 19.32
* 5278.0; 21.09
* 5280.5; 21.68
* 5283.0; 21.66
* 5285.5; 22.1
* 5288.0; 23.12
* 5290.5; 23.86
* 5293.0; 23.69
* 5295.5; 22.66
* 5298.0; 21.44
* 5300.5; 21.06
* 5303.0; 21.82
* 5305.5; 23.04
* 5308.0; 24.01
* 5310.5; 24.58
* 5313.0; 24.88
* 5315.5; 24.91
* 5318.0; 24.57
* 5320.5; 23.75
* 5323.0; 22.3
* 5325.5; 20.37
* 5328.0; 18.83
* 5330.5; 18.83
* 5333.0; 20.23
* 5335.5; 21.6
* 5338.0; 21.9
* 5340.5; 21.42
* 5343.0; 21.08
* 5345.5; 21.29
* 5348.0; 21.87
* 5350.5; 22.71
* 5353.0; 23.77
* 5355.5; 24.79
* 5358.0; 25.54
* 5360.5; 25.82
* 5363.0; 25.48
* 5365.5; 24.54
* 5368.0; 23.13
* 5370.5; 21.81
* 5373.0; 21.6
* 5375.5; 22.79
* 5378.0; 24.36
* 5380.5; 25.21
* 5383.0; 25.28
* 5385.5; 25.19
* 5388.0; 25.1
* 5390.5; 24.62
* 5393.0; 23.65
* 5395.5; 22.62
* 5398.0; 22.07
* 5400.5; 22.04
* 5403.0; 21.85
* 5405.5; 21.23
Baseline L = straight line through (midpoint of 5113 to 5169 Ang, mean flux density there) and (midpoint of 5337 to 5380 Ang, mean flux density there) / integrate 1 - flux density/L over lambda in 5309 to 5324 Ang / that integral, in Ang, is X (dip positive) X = -1.8 Ang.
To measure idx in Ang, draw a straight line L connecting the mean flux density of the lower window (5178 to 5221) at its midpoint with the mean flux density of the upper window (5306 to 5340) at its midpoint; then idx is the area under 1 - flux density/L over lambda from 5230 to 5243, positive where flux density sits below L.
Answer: -3.12 Ang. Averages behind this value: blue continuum 14.7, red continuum 22.4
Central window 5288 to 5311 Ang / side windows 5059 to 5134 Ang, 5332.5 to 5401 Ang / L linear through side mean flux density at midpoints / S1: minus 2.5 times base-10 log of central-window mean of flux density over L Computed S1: -0.079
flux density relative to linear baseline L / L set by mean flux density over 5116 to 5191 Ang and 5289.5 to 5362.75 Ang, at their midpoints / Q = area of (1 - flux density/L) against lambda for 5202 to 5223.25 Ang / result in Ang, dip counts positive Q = 0.7 Ang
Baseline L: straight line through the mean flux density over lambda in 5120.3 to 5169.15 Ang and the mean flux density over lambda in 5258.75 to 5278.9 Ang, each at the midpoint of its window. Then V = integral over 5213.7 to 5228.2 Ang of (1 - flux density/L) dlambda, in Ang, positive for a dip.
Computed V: -2.4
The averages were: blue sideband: 14.6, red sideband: 18.1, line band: 19.5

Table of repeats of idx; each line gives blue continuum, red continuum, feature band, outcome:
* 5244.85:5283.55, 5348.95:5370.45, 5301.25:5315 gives -1.12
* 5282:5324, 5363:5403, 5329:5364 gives 1.28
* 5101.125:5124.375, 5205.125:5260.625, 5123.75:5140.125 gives 1.01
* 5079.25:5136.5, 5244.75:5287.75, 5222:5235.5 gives -0.52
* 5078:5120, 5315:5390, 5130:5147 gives 1.22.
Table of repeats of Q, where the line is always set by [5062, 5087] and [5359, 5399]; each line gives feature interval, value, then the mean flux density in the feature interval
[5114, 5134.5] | 2.39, 14.7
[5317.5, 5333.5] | 0.90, 21.2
